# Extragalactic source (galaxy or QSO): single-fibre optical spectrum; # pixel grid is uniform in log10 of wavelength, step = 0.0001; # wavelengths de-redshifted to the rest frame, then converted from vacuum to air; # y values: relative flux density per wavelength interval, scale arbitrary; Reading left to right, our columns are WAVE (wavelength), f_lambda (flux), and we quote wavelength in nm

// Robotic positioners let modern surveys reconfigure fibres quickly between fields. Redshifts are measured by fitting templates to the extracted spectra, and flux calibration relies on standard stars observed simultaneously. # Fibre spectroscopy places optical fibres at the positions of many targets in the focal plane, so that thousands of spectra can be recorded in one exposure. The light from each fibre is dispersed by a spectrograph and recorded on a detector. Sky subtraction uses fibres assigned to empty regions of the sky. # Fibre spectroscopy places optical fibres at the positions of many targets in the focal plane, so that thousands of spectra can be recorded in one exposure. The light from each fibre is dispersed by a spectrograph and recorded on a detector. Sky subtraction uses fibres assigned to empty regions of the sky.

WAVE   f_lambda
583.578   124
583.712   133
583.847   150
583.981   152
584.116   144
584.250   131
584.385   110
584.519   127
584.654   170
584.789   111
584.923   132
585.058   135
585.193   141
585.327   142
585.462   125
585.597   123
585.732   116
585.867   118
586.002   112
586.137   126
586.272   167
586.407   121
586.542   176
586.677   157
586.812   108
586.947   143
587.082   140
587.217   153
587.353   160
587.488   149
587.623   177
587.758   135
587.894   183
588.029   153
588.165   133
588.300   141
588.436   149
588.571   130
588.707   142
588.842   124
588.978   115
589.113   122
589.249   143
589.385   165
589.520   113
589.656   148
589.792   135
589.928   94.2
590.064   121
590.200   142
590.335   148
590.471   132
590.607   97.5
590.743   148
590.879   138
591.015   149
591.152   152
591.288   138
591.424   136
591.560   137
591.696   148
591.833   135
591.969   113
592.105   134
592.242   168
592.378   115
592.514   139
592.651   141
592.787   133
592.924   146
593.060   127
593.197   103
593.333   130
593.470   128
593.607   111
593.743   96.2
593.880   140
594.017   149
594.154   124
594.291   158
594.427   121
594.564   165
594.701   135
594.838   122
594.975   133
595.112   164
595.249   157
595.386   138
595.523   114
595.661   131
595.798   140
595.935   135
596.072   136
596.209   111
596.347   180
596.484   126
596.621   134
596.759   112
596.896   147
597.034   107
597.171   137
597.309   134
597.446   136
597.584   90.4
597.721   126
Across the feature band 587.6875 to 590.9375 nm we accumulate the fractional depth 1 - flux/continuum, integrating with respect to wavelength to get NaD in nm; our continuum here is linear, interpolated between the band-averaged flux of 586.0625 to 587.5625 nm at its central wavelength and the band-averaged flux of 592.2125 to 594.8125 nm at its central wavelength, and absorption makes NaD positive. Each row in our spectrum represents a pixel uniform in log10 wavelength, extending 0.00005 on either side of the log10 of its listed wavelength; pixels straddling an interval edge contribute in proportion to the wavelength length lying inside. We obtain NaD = 0.120 nm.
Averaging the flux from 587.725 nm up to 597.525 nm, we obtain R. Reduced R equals 135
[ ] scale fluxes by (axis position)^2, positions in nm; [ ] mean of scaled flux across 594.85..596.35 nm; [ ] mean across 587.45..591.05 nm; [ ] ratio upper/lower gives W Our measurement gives 1.02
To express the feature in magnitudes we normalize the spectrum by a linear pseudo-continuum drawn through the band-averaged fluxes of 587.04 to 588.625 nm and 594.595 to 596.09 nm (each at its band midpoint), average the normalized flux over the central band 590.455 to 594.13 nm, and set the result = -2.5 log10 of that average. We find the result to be 0.08 mag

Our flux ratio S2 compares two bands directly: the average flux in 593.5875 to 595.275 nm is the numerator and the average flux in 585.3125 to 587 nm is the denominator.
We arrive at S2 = 1.03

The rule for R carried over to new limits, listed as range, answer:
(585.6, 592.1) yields 138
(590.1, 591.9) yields 138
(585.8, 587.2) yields 137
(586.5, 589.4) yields 145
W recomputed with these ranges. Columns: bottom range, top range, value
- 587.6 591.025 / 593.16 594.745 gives 0.97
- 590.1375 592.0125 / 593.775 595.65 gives 1.03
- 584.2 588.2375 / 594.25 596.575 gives 1.03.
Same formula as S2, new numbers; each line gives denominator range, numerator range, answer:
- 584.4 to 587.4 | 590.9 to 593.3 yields 1.00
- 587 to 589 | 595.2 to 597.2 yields 0.91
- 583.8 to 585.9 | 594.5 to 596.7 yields 1.04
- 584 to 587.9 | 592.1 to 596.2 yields 0.97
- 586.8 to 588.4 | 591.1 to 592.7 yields 0.92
